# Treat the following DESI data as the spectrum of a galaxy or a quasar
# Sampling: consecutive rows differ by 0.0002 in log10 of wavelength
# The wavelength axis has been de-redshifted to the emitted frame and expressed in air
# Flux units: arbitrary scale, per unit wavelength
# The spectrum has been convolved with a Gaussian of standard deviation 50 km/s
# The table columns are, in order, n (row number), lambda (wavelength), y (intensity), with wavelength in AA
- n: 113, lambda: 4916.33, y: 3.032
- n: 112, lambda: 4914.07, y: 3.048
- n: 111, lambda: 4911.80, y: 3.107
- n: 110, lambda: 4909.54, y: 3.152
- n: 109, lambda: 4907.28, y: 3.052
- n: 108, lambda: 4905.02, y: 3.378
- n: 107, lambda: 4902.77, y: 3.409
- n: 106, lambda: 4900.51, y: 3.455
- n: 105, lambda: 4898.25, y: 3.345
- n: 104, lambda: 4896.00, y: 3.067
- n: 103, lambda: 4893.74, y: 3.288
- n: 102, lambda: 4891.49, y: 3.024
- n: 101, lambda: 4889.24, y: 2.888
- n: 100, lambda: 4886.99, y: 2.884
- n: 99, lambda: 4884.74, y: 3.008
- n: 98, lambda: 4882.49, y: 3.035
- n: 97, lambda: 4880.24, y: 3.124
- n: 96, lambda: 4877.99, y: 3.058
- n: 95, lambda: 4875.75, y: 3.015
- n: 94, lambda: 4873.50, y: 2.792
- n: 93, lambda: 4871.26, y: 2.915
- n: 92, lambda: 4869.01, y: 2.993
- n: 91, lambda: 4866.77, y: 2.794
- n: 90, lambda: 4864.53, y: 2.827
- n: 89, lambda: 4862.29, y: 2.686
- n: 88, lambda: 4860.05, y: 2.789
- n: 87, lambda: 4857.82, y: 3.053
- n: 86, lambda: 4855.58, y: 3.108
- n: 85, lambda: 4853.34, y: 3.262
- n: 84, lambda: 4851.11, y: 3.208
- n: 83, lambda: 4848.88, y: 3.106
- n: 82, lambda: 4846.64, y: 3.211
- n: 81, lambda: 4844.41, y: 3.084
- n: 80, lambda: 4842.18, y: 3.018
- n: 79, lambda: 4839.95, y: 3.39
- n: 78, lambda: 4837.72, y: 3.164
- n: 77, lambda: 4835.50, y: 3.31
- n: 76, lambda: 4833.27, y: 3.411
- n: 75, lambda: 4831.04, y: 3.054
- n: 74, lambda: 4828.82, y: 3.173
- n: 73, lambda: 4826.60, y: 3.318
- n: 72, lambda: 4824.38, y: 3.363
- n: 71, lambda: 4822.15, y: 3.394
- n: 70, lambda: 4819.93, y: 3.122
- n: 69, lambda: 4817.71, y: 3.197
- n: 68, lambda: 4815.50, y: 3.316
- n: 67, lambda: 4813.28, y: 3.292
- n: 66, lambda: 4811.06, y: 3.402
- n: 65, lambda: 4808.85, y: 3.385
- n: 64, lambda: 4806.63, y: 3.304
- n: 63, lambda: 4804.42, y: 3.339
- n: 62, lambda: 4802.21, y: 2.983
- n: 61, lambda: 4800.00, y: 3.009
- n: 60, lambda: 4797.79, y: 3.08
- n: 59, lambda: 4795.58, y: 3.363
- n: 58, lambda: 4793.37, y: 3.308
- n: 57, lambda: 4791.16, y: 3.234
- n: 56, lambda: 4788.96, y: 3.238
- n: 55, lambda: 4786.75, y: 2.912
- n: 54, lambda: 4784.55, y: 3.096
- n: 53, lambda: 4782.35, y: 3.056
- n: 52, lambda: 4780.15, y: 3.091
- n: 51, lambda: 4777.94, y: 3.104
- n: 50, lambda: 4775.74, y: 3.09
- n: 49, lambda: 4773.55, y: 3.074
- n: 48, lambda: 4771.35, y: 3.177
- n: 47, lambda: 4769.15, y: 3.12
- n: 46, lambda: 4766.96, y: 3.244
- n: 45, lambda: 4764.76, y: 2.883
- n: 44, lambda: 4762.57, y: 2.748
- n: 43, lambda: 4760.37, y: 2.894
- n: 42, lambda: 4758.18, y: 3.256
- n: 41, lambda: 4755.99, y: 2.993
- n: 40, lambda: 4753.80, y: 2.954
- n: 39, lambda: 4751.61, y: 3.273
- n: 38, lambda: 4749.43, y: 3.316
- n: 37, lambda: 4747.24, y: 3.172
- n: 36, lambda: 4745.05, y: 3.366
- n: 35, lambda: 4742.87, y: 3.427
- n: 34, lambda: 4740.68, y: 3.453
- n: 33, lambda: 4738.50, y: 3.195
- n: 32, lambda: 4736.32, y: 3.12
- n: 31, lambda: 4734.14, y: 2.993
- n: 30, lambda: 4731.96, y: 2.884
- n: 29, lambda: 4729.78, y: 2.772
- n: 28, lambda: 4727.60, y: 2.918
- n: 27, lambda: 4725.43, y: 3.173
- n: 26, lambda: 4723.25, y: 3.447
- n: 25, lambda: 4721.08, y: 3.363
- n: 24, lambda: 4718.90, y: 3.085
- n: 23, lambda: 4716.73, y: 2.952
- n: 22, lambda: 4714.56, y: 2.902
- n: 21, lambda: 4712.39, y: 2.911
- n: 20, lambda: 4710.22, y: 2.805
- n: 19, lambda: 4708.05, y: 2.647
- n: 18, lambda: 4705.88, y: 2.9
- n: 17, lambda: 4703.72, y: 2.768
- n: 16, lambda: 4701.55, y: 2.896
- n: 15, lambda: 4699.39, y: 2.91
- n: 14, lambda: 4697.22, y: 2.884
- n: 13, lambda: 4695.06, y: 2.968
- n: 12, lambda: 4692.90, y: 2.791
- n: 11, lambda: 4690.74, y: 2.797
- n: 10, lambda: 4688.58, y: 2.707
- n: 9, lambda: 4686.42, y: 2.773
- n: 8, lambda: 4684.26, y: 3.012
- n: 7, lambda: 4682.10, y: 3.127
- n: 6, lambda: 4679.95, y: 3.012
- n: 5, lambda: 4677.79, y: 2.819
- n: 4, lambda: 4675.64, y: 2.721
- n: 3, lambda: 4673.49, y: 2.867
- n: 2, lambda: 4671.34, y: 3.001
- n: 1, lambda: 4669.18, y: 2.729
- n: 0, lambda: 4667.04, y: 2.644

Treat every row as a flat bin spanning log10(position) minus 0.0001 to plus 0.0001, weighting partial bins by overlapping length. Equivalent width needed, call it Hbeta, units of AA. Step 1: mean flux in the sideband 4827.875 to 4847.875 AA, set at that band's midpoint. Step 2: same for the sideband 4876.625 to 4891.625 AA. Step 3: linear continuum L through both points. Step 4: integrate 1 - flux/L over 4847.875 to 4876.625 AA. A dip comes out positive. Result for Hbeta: 1.2 AA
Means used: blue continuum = 3.2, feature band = 2.96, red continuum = 3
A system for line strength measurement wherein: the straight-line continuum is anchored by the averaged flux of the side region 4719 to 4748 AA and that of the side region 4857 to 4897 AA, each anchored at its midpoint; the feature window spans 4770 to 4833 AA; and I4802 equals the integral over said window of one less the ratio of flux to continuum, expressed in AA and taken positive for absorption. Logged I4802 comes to -2.65 AA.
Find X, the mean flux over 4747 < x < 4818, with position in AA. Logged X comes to 3.15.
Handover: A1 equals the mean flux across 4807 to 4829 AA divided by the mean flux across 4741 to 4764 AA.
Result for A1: 1.05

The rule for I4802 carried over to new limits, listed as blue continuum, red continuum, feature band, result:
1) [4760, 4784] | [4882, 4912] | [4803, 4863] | -2.0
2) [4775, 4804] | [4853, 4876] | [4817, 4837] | -1.6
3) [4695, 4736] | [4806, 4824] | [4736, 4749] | -1.1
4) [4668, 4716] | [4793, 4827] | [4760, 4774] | 0.4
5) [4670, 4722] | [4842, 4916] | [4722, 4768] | -2.7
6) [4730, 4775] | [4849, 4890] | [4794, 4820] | -1.6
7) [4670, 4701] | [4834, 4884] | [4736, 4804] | -4.1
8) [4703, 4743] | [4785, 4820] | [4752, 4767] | 0.6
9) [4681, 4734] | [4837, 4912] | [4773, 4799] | -1.2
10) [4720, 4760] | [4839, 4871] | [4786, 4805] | -0.4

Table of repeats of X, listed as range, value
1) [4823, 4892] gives 3.07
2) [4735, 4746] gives 3.31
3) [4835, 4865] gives 3.09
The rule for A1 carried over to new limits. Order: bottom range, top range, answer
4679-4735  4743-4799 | 1.06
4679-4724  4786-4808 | 1.09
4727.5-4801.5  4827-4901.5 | 0.99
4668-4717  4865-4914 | 1.08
